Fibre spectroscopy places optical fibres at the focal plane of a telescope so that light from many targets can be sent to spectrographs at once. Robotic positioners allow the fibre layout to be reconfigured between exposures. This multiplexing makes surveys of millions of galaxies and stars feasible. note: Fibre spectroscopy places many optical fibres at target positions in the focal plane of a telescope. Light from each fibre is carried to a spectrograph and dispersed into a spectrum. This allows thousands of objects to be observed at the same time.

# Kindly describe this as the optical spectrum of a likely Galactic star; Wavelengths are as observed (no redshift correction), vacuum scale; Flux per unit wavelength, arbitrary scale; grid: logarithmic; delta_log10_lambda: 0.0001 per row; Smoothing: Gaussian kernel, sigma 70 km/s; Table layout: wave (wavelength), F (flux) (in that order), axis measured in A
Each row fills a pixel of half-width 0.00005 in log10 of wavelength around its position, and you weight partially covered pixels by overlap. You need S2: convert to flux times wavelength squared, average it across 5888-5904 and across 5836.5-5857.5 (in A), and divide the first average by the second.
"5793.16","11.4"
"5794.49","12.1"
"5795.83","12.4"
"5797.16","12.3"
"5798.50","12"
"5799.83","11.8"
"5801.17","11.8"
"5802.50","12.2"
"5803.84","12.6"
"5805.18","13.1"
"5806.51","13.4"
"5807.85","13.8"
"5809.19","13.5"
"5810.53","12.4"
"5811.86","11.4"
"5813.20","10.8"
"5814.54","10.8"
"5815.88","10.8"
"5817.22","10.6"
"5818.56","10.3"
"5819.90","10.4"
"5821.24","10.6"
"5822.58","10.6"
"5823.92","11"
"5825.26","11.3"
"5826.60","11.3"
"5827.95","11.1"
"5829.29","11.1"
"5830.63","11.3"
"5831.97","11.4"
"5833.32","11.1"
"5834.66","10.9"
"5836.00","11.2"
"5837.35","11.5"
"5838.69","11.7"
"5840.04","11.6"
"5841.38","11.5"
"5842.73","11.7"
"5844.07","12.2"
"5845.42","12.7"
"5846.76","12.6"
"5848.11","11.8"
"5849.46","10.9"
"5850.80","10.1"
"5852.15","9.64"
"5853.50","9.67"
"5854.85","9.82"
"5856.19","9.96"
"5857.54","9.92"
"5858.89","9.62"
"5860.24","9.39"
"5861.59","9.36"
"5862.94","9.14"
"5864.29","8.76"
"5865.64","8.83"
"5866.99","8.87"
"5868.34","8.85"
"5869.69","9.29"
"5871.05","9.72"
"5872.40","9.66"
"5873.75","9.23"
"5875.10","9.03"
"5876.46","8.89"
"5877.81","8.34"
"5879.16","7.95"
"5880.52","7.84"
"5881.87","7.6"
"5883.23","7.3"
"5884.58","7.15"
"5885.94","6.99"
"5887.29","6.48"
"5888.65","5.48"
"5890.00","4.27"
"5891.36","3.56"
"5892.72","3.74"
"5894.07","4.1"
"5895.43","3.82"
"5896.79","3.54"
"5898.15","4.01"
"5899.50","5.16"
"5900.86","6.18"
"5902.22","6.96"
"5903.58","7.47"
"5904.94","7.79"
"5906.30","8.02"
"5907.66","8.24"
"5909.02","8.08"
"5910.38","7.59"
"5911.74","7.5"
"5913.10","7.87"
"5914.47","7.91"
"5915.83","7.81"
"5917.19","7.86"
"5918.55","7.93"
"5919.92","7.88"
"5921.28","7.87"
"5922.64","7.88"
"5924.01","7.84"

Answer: 0.44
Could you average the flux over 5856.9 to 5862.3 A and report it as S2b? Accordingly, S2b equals 9.56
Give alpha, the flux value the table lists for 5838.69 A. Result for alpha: 11.7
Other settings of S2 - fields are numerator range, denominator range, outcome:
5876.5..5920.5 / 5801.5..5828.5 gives 0.59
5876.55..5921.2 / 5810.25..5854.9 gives 0.62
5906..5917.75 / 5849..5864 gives 0.82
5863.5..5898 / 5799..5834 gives 0.63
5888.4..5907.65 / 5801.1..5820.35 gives 0.47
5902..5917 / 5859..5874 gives 0.86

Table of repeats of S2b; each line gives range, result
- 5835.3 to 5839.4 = 11.5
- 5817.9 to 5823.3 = 10.5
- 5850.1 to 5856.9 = 9.85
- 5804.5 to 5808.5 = 13.4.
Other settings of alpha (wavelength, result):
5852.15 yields 9.64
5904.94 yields 7.79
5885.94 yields 6.99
